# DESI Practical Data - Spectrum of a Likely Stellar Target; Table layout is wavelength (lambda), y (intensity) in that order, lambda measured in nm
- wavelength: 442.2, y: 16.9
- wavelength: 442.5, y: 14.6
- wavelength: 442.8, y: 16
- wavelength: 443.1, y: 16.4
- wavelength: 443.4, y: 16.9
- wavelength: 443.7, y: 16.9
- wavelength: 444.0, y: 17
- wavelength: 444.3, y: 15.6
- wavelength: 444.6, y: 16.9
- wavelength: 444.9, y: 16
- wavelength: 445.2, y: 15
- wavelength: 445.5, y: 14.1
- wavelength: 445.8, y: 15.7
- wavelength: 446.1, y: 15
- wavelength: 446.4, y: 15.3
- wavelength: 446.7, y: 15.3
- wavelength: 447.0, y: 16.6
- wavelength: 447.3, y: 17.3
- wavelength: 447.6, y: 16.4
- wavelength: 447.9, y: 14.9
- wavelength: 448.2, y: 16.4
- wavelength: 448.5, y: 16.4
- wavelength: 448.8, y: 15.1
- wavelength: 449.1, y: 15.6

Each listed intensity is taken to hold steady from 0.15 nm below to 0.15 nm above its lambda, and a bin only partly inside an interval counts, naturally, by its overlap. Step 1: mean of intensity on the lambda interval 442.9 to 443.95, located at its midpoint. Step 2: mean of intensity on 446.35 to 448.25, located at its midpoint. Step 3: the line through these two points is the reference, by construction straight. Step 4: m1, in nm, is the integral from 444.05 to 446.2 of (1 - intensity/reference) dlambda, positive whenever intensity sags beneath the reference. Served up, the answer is 0.11 nm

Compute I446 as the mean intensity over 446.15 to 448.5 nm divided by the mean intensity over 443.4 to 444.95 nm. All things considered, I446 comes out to 0.97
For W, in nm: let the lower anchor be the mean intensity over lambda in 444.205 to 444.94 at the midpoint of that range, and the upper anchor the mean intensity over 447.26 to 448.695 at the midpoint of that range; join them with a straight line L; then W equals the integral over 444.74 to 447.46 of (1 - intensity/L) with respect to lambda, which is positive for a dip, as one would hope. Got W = 0.10 nm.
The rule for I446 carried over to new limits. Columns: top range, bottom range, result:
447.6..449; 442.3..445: 0.97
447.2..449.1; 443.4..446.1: 1.01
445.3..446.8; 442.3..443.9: 0.93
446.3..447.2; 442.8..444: 0.95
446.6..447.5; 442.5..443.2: 1.04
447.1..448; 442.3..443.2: 1.04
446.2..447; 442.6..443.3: 0.96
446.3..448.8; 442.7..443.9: 0.97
